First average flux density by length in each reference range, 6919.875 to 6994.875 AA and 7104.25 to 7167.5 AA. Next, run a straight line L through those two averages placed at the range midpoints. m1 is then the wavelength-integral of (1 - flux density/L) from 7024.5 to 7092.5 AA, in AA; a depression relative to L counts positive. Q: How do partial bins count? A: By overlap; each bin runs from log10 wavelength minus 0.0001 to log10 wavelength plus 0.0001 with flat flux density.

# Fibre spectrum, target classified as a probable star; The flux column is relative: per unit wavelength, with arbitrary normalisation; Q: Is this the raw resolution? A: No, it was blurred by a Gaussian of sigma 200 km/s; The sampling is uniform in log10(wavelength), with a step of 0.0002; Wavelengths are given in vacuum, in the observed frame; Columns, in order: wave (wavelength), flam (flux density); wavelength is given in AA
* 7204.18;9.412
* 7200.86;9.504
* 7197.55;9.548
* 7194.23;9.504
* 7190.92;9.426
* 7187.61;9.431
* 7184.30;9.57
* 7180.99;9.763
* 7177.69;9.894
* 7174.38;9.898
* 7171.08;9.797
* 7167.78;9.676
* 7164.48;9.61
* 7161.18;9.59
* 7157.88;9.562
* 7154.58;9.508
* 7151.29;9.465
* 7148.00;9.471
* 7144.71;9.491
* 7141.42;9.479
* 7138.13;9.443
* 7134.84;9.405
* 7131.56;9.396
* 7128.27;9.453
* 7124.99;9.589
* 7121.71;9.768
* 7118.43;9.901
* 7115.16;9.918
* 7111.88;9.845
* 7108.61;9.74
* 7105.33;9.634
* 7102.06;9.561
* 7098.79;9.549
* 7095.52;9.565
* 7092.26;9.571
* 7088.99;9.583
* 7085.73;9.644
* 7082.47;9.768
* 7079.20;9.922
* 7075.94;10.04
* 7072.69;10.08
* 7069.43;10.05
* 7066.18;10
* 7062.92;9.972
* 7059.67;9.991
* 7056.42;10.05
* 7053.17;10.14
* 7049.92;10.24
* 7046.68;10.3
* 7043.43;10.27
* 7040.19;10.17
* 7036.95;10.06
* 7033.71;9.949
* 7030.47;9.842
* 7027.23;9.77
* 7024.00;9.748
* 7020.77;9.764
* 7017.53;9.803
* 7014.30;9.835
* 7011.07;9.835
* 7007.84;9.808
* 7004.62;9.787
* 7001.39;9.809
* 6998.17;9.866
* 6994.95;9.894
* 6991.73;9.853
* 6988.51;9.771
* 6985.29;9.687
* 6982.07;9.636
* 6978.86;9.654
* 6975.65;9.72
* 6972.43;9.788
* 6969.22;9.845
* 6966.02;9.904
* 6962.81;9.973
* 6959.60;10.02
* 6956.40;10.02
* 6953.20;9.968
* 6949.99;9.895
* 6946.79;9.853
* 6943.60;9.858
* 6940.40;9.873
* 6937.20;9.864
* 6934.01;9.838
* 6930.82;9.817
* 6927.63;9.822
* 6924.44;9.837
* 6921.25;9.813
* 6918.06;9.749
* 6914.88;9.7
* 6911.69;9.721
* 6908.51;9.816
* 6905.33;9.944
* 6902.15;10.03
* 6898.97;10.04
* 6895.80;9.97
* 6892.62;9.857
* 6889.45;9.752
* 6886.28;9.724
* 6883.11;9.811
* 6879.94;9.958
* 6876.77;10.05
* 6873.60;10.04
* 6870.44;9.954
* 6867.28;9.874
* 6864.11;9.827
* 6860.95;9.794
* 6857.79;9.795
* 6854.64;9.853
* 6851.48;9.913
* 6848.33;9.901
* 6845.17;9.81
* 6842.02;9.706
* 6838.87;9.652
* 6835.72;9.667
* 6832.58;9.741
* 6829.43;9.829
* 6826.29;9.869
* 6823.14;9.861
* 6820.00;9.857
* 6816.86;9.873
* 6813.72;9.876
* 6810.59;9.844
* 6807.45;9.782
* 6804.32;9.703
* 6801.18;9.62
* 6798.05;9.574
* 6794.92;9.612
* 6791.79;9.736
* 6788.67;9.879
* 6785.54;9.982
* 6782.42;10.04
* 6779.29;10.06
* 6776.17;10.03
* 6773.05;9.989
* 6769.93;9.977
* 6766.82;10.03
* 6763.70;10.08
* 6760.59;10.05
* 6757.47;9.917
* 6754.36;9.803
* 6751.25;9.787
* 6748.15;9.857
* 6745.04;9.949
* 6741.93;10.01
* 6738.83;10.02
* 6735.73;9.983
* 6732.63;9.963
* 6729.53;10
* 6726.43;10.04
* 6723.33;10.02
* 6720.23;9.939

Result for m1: -1.9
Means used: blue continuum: 9.84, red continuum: 9.59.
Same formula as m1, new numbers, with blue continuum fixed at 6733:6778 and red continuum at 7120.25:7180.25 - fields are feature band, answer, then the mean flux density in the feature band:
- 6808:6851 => 0.4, 9.81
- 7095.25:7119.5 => -0.2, 9.72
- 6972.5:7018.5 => -0.2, 9.78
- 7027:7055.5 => -1.2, 10.1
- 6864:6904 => -0.3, 9.92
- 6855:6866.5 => 0.1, 9.81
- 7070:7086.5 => -0.4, 9.91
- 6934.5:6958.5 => -0.3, 9.91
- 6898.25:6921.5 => -0.1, 9.84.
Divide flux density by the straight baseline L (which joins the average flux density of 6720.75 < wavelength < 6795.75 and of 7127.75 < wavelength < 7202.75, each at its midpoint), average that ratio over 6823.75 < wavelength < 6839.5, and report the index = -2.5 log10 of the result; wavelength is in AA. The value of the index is 0.01 mag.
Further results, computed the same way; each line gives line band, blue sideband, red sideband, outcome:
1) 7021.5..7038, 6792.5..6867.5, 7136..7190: -0.02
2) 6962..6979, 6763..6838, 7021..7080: 0.02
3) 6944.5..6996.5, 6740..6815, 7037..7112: 0.01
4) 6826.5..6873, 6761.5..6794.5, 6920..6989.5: 0.01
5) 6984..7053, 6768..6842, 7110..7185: -0.02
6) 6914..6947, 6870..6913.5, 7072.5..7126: 0.01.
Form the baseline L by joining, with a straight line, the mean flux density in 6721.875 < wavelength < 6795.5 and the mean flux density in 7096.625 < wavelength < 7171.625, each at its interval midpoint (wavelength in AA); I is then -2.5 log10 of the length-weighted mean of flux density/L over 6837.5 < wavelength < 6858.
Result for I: 0.01 mag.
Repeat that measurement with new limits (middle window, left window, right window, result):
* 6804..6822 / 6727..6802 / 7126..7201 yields 0.004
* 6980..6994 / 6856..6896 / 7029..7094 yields 0.022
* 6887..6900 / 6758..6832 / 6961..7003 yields -0.006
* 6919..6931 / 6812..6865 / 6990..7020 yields 0.001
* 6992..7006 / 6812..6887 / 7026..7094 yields 0.010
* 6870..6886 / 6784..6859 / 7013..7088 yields -0.012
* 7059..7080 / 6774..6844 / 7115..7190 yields -0.040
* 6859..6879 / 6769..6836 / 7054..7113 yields -0.009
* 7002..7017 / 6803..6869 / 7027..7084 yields 0.019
